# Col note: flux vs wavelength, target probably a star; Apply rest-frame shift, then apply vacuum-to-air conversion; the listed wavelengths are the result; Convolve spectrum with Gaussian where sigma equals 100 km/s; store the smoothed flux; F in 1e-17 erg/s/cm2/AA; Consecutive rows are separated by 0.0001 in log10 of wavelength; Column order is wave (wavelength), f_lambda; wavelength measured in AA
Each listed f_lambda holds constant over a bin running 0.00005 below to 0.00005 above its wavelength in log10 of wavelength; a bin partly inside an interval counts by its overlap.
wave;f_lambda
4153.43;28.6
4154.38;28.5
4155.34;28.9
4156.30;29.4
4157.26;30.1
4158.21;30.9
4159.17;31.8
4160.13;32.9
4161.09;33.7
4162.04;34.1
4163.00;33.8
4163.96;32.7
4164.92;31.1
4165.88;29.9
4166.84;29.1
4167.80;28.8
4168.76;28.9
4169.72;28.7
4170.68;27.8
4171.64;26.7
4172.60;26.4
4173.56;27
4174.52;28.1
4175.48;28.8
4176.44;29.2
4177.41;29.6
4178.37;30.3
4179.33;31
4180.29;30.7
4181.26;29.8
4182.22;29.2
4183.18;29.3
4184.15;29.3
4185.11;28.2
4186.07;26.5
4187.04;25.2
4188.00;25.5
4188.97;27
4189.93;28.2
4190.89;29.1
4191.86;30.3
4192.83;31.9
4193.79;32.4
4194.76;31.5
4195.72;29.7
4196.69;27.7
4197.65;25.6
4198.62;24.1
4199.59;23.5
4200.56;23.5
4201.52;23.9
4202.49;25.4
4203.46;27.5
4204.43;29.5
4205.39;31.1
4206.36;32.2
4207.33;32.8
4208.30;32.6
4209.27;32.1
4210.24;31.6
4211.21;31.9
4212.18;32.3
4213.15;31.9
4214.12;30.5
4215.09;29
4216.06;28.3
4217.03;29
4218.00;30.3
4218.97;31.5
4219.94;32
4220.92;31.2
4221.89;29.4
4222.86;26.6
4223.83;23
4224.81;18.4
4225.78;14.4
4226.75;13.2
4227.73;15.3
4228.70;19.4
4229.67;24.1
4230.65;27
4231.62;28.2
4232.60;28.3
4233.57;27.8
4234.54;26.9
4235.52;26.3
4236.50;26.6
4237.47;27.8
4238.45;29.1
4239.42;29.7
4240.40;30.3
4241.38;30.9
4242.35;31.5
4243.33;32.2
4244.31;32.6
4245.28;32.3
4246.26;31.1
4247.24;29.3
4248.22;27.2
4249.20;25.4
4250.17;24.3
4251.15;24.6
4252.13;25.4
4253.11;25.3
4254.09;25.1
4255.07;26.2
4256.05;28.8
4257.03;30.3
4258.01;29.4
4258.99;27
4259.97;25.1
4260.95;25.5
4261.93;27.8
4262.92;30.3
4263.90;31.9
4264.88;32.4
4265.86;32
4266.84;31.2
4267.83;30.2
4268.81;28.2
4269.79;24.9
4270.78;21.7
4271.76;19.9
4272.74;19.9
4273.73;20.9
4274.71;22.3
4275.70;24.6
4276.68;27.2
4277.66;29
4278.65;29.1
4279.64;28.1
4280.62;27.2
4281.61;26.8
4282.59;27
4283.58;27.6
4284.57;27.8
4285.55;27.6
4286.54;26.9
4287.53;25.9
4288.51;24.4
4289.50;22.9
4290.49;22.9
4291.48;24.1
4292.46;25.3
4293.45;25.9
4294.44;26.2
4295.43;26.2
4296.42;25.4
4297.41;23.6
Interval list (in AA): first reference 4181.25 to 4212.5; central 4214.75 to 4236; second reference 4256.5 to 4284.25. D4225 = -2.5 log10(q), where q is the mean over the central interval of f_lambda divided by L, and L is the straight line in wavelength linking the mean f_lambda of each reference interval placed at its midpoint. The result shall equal 0.11 mag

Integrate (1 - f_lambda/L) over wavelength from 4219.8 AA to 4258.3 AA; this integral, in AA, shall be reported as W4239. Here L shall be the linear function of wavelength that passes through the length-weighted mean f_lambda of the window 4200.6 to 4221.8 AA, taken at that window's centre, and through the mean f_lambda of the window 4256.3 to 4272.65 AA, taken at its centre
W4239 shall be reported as 3.03 AA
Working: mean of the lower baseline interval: 30.2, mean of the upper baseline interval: 27.8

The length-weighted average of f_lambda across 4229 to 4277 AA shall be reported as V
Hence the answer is 27.5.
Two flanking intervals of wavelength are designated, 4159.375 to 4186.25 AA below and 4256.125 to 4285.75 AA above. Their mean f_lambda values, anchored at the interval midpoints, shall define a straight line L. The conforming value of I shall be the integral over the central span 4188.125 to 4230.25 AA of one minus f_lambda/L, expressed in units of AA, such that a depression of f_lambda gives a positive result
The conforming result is 1.9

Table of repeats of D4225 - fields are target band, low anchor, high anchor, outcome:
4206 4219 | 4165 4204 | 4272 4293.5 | -0.14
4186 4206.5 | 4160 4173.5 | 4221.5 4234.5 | -0.05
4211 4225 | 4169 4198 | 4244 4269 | -0.02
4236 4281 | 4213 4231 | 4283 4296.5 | -0.09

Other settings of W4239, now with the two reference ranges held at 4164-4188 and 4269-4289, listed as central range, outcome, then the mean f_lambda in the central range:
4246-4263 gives -0.5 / 27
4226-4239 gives 1.2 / 24.4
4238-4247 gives -1.5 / 31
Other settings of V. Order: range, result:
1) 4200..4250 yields 27.9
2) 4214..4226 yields 27.4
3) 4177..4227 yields 28.4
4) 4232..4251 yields 28.8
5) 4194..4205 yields 26.7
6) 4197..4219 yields 29.1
